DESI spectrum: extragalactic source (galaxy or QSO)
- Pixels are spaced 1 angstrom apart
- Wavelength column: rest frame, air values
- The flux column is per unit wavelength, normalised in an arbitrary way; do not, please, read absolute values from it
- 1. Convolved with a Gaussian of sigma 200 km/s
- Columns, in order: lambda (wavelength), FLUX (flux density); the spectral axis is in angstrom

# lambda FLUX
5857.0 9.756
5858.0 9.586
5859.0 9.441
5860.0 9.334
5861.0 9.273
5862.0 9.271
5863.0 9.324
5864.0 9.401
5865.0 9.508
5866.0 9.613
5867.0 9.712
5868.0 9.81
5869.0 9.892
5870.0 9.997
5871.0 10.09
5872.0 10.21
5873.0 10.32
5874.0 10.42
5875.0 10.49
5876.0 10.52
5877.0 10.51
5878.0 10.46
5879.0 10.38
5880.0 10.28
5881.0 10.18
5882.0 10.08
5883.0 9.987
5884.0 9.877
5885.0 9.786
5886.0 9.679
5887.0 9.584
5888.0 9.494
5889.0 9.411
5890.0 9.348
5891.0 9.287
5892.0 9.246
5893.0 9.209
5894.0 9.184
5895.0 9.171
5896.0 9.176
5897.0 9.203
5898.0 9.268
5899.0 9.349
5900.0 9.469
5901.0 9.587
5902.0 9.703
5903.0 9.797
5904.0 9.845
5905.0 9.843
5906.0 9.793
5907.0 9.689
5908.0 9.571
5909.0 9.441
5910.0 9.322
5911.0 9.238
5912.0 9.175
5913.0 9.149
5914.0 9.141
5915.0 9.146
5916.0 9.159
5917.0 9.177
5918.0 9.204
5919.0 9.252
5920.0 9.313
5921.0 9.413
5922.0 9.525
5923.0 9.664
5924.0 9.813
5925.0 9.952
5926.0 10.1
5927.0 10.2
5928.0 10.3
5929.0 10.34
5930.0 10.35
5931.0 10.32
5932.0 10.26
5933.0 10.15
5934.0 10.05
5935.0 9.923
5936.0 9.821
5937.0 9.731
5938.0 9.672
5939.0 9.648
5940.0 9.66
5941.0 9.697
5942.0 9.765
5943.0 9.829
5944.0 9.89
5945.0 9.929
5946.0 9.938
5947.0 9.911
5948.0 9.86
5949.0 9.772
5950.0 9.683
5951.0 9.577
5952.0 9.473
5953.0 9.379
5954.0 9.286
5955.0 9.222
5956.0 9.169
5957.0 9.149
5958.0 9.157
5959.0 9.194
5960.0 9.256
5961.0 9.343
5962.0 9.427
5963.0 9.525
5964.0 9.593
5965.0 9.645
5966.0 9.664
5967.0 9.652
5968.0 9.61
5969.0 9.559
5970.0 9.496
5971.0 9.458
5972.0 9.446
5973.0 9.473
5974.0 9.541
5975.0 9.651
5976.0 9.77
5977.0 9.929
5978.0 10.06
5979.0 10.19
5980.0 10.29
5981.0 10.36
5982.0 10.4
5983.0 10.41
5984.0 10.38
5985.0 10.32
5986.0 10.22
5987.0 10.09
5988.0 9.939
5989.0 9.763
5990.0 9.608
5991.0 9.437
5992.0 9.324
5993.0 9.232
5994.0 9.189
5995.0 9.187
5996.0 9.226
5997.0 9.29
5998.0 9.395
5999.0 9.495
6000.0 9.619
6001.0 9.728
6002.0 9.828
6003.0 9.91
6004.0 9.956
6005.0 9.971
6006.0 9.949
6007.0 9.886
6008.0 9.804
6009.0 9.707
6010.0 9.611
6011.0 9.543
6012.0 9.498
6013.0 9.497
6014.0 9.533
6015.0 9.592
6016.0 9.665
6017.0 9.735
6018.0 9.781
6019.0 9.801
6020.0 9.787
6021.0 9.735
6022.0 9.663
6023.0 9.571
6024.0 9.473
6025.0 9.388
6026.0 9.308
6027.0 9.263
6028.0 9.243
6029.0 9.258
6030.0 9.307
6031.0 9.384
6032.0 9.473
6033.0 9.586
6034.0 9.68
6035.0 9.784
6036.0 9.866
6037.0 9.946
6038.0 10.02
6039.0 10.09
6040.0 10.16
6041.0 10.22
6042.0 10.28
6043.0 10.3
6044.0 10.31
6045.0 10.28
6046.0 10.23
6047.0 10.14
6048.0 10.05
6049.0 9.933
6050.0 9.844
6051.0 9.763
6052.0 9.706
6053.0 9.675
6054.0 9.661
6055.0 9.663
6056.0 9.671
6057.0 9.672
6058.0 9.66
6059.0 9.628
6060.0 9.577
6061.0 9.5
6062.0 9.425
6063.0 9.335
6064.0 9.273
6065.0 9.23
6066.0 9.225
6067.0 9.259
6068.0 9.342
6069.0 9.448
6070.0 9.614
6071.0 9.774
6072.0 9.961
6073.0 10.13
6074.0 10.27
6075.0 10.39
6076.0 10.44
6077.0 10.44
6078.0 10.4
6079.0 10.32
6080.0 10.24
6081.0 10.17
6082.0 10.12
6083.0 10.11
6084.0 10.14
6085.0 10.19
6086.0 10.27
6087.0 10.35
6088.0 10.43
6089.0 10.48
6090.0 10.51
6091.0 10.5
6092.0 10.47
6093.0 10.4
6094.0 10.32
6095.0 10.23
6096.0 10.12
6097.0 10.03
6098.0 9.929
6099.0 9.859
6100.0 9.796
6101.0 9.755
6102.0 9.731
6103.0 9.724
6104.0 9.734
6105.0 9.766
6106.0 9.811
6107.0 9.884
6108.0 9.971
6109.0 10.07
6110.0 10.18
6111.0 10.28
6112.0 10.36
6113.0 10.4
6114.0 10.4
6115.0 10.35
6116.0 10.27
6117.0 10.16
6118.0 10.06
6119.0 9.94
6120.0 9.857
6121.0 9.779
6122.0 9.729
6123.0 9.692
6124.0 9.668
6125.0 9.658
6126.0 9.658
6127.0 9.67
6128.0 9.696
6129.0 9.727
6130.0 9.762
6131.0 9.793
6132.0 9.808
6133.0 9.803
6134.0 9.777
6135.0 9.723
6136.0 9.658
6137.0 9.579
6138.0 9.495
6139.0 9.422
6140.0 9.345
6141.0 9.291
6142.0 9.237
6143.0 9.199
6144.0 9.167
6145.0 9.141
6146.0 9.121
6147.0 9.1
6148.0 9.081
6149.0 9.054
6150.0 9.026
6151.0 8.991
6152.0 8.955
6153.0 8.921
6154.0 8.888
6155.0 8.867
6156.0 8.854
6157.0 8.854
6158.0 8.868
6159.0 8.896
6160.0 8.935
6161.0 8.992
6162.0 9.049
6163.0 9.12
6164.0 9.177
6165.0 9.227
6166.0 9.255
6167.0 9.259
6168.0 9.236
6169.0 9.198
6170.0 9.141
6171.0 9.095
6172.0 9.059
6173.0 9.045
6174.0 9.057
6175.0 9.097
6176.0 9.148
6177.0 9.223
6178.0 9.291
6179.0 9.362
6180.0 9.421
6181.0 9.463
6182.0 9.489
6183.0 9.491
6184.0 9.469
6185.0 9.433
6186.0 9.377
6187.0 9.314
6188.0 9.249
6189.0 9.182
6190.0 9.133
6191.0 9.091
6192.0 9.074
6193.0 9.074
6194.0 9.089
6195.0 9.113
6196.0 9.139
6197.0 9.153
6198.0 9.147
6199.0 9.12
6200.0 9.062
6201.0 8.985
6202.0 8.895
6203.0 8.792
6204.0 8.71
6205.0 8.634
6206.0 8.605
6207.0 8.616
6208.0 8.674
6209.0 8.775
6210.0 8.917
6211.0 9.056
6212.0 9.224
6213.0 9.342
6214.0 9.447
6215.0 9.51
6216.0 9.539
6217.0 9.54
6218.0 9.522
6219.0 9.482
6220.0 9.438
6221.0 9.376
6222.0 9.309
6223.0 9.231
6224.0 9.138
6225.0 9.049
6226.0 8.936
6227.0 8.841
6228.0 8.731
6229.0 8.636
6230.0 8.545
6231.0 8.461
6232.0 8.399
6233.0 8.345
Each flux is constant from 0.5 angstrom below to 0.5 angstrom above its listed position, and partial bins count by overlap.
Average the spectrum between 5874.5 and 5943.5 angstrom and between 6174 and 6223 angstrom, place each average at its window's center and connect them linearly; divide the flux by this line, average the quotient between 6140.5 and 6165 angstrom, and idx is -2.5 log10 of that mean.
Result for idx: 0.03 mag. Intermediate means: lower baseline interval 9.7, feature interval 9.04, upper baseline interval 9.18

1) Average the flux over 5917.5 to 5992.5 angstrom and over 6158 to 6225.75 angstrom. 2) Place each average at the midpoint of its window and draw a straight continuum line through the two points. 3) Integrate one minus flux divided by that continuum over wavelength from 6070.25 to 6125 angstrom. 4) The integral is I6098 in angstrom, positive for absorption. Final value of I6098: -4.2 angstrom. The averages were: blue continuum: 9.75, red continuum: 9.16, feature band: 10.1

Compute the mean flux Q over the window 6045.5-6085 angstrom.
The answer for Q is 9.84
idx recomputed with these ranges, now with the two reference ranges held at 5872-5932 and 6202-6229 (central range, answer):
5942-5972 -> 0.01 mag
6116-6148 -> -0.04 mag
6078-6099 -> -0.10 mag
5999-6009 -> -0.04 mag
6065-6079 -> -0.06 mag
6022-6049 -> -0.04 mag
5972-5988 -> -0.06 mag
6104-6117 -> -0.09 mag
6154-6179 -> 0.01 mag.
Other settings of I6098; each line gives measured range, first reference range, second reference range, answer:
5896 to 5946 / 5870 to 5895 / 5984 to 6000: 0.7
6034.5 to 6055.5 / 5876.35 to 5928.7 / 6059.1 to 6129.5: -0.3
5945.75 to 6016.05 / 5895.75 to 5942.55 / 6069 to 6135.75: 0.9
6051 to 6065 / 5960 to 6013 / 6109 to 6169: 0.1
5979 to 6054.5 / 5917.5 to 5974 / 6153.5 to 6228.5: -2.0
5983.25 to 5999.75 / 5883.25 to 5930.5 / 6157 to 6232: -0.4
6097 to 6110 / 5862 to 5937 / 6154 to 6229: -0.8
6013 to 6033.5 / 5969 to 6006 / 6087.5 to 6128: 0.7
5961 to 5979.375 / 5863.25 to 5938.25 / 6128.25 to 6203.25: -0.1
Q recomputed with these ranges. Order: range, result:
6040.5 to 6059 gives 9.94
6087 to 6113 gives 10.1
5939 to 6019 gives 9.67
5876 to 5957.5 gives 9.67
